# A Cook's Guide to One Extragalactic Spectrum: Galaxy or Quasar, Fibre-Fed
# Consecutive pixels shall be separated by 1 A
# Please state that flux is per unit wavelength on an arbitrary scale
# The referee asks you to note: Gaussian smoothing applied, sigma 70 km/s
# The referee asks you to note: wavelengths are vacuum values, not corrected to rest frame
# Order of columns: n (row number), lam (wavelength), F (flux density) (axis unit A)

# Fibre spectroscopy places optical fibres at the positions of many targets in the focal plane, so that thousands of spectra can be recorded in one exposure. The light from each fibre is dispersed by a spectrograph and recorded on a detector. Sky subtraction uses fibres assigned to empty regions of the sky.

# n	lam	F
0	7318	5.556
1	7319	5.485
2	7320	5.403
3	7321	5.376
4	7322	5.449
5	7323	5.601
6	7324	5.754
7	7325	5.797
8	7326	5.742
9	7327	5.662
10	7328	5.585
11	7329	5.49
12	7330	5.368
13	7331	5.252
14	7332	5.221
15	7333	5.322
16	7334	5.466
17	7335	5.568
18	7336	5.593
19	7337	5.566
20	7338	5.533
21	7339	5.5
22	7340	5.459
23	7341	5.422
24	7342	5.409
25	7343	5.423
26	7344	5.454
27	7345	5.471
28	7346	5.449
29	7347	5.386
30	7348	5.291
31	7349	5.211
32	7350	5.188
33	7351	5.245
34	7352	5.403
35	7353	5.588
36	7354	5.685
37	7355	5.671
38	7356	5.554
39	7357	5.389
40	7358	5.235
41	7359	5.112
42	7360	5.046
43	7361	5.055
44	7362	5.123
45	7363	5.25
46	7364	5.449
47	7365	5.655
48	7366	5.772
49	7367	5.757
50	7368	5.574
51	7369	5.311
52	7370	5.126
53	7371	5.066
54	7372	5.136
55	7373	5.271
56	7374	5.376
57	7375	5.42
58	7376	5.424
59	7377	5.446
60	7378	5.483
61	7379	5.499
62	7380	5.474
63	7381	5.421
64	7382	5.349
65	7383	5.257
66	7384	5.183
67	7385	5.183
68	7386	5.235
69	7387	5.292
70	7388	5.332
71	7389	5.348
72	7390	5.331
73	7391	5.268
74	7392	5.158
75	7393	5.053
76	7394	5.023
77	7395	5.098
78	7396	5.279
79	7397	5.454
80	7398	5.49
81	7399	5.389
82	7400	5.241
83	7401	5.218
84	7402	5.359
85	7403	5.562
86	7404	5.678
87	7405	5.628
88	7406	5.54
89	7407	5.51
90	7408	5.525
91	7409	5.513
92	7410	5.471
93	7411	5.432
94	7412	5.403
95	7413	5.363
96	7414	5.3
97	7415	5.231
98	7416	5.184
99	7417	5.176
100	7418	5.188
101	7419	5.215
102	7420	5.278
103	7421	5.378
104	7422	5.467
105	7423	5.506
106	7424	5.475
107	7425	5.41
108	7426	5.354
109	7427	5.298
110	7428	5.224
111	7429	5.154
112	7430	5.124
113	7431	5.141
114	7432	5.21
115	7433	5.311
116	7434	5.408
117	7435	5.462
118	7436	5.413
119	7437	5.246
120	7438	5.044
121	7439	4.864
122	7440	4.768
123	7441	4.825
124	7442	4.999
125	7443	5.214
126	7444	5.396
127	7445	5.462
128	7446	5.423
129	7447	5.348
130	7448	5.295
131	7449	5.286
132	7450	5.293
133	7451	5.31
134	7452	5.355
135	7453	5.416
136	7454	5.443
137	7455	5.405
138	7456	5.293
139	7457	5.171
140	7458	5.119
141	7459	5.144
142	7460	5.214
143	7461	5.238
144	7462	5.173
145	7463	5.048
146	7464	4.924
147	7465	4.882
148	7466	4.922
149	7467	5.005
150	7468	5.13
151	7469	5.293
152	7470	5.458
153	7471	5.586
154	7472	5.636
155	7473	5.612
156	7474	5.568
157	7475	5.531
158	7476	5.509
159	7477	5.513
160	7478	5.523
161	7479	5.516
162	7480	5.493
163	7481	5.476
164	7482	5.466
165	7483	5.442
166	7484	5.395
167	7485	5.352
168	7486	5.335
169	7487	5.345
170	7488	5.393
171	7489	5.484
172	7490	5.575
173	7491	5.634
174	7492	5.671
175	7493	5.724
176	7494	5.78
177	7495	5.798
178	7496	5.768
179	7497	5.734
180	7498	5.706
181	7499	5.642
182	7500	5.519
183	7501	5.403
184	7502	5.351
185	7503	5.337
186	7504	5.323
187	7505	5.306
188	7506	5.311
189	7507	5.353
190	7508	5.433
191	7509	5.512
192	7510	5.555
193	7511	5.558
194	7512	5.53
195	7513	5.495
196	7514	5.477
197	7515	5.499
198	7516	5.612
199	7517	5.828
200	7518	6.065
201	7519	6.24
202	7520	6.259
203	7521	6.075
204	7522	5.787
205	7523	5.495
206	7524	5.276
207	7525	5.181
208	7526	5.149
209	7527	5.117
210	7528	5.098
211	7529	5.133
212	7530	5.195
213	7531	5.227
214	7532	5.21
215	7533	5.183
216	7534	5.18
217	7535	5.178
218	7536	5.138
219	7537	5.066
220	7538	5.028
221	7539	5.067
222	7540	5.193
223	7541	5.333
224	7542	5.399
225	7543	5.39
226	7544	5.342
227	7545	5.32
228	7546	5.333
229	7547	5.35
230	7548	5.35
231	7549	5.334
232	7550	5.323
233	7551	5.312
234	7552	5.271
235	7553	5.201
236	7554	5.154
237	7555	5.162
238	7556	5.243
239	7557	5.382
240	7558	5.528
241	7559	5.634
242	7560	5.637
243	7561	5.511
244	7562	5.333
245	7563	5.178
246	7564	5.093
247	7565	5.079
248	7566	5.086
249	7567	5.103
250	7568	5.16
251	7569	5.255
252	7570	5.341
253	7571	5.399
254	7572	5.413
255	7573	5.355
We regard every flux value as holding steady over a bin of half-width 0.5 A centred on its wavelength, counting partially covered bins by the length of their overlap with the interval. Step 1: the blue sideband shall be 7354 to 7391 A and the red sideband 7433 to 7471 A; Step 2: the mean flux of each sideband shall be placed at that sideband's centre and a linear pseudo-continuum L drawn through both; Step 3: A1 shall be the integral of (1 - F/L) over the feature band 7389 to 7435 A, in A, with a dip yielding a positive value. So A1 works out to -0.4 A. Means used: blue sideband 5.35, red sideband 5.21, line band 5.34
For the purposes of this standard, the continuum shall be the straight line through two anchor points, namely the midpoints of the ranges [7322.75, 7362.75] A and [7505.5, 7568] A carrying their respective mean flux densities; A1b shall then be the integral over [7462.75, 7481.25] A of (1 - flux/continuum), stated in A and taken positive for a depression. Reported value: 0.1 A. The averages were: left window 5.43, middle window 5.35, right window 5.37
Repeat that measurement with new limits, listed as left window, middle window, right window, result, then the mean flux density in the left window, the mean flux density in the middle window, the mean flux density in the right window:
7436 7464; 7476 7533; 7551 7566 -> -2.70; 5.21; 5.51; 5.31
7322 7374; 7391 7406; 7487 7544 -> 0.28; 5.42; 5.34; 5.46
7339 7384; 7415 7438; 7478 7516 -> 0.62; 5.38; 5.29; 5.51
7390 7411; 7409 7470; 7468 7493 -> 2.06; 5.37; 5.25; 5.49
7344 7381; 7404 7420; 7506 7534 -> 0.09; 5.38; 5.38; 5.49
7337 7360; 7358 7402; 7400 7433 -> 0.59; 5.41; 5.31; 5.36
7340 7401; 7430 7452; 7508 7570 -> 0.53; 5.34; 5.23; 5.37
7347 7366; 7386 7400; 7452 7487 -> 0.21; 5.35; 5.27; 5.33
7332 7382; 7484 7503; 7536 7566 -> -0.84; 5.4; 5.56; 5.29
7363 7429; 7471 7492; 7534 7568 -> -0.73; 5.36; 5.5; 5.27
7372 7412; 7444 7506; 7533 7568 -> -1.03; 5.36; 5.4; 5.27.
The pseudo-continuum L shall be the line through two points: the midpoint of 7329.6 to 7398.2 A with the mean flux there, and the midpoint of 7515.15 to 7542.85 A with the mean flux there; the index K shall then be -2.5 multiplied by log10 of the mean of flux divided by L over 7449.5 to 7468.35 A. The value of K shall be 0.041 mag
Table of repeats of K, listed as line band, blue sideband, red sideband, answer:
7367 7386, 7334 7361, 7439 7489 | 0.01 mag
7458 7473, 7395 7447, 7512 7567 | 0.03 mag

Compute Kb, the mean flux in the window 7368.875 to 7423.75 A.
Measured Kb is 5.34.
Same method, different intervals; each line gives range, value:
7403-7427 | 5.4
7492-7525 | 5.61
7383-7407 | 5.32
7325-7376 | 5.41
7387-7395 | 5.21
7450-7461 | 5.29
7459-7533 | 5.45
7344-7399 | 5.34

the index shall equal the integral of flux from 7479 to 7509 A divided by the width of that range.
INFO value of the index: 5.5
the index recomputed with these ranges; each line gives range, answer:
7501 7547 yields 5.4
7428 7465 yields 5.22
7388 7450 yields 5.3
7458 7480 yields 5.31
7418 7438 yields 5.31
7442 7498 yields 5.39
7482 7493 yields 5.47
